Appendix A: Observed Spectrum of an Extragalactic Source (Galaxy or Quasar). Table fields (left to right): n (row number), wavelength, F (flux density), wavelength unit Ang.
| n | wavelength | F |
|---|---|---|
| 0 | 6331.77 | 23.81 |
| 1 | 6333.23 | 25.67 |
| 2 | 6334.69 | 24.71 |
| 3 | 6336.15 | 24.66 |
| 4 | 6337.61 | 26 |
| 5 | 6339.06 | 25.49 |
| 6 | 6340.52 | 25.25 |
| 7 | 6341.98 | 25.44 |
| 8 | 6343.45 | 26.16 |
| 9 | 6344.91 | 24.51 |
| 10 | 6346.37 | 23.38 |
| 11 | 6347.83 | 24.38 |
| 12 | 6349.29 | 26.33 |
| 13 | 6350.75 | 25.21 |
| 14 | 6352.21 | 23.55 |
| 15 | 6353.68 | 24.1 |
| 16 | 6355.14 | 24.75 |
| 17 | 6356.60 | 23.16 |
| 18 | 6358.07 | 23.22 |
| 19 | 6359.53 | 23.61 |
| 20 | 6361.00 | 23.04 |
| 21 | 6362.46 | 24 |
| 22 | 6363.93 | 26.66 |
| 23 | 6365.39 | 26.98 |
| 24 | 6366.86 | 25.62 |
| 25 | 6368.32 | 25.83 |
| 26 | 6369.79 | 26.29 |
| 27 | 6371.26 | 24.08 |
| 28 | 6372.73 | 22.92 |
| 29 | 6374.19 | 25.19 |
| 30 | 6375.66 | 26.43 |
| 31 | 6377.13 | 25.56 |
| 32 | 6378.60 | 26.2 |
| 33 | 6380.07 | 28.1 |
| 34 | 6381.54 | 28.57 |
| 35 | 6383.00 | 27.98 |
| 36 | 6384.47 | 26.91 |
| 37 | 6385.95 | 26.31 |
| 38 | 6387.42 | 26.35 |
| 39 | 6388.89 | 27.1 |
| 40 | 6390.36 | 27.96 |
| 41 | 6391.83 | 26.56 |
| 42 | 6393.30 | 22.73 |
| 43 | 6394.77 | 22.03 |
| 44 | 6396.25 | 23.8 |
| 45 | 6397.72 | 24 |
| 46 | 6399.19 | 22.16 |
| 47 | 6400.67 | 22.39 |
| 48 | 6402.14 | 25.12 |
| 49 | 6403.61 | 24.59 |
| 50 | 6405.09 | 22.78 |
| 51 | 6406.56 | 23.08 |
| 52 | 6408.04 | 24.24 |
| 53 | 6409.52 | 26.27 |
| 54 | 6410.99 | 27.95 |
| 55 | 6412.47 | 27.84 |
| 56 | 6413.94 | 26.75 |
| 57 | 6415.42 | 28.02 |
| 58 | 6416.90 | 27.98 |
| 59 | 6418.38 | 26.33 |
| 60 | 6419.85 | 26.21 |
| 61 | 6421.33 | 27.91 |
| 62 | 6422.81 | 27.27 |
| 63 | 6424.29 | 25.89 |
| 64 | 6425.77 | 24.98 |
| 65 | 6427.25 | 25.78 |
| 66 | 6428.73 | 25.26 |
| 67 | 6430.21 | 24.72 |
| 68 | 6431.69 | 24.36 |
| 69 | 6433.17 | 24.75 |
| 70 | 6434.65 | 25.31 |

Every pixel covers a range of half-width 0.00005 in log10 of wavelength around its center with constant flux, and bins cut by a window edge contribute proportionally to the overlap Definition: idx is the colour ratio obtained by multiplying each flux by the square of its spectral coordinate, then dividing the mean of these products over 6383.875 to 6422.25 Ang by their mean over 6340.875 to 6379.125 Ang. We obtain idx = 1.04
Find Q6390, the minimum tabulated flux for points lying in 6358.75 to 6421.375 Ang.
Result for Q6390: 22.03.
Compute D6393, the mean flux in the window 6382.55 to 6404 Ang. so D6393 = 25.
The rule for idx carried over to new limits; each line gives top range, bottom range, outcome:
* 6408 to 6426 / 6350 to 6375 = 1.11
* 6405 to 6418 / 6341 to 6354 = 1.08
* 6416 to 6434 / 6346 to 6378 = 1.07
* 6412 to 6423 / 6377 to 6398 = 1.06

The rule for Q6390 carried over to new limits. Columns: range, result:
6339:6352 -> 23.38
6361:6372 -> 23.04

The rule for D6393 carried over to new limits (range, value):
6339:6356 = 24.8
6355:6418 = 25.4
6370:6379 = 25.1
